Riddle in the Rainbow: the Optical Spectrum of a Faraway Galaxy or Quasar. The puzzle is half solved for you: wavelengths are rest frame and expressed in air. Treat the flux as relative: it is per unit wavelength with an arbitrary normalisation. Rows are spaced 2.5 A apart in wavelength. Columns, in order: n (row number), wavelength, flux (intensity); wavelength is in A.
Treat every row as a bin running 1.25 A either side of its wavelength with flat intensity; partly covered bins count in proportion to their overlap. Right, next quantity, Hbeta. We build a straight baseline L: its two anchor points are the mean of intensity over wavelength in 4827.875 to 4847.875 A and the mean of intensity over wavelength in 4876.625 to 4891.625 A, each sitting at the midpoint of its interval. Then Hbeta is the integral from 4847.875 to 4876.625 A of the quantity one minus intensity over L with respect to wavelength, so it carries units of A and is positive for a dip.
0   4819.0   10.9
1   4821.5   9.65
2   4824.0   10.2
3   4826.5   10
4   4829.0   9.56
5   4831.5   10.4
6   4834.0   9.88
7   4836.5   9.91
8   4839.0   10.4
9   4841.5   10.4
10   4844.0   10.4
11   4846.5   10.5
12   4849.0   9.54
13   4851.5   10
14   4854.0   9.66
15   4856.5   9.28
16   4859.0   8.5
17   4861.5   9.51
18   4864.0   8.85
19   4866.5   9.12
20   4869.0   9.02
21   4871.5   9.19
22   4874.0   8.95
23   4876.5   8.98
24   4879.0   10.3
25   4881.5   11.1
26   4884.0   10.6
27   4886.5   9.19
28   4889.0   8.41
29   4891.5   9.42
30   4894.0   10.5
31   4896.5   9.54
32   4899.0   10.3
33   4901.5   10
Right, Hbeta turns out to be 2.2 A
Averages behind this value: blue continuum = 10.2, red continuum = 9.8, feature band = 9.22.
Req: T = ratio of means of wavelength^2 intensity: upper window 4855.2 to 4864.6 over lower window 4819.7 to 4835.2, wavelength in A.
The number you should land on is 0.92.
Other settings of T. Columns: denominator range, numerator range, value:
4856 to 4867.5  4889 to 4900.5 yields 1.10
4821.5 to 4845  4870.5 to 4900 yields 0.98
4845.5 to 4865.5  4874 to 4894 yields 1.04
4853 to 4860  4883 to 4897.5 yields 1.06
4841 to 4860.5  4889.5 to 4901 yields 1.03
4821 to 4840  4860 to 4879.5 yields 0.93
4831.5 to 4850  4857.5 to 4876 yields 0.90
